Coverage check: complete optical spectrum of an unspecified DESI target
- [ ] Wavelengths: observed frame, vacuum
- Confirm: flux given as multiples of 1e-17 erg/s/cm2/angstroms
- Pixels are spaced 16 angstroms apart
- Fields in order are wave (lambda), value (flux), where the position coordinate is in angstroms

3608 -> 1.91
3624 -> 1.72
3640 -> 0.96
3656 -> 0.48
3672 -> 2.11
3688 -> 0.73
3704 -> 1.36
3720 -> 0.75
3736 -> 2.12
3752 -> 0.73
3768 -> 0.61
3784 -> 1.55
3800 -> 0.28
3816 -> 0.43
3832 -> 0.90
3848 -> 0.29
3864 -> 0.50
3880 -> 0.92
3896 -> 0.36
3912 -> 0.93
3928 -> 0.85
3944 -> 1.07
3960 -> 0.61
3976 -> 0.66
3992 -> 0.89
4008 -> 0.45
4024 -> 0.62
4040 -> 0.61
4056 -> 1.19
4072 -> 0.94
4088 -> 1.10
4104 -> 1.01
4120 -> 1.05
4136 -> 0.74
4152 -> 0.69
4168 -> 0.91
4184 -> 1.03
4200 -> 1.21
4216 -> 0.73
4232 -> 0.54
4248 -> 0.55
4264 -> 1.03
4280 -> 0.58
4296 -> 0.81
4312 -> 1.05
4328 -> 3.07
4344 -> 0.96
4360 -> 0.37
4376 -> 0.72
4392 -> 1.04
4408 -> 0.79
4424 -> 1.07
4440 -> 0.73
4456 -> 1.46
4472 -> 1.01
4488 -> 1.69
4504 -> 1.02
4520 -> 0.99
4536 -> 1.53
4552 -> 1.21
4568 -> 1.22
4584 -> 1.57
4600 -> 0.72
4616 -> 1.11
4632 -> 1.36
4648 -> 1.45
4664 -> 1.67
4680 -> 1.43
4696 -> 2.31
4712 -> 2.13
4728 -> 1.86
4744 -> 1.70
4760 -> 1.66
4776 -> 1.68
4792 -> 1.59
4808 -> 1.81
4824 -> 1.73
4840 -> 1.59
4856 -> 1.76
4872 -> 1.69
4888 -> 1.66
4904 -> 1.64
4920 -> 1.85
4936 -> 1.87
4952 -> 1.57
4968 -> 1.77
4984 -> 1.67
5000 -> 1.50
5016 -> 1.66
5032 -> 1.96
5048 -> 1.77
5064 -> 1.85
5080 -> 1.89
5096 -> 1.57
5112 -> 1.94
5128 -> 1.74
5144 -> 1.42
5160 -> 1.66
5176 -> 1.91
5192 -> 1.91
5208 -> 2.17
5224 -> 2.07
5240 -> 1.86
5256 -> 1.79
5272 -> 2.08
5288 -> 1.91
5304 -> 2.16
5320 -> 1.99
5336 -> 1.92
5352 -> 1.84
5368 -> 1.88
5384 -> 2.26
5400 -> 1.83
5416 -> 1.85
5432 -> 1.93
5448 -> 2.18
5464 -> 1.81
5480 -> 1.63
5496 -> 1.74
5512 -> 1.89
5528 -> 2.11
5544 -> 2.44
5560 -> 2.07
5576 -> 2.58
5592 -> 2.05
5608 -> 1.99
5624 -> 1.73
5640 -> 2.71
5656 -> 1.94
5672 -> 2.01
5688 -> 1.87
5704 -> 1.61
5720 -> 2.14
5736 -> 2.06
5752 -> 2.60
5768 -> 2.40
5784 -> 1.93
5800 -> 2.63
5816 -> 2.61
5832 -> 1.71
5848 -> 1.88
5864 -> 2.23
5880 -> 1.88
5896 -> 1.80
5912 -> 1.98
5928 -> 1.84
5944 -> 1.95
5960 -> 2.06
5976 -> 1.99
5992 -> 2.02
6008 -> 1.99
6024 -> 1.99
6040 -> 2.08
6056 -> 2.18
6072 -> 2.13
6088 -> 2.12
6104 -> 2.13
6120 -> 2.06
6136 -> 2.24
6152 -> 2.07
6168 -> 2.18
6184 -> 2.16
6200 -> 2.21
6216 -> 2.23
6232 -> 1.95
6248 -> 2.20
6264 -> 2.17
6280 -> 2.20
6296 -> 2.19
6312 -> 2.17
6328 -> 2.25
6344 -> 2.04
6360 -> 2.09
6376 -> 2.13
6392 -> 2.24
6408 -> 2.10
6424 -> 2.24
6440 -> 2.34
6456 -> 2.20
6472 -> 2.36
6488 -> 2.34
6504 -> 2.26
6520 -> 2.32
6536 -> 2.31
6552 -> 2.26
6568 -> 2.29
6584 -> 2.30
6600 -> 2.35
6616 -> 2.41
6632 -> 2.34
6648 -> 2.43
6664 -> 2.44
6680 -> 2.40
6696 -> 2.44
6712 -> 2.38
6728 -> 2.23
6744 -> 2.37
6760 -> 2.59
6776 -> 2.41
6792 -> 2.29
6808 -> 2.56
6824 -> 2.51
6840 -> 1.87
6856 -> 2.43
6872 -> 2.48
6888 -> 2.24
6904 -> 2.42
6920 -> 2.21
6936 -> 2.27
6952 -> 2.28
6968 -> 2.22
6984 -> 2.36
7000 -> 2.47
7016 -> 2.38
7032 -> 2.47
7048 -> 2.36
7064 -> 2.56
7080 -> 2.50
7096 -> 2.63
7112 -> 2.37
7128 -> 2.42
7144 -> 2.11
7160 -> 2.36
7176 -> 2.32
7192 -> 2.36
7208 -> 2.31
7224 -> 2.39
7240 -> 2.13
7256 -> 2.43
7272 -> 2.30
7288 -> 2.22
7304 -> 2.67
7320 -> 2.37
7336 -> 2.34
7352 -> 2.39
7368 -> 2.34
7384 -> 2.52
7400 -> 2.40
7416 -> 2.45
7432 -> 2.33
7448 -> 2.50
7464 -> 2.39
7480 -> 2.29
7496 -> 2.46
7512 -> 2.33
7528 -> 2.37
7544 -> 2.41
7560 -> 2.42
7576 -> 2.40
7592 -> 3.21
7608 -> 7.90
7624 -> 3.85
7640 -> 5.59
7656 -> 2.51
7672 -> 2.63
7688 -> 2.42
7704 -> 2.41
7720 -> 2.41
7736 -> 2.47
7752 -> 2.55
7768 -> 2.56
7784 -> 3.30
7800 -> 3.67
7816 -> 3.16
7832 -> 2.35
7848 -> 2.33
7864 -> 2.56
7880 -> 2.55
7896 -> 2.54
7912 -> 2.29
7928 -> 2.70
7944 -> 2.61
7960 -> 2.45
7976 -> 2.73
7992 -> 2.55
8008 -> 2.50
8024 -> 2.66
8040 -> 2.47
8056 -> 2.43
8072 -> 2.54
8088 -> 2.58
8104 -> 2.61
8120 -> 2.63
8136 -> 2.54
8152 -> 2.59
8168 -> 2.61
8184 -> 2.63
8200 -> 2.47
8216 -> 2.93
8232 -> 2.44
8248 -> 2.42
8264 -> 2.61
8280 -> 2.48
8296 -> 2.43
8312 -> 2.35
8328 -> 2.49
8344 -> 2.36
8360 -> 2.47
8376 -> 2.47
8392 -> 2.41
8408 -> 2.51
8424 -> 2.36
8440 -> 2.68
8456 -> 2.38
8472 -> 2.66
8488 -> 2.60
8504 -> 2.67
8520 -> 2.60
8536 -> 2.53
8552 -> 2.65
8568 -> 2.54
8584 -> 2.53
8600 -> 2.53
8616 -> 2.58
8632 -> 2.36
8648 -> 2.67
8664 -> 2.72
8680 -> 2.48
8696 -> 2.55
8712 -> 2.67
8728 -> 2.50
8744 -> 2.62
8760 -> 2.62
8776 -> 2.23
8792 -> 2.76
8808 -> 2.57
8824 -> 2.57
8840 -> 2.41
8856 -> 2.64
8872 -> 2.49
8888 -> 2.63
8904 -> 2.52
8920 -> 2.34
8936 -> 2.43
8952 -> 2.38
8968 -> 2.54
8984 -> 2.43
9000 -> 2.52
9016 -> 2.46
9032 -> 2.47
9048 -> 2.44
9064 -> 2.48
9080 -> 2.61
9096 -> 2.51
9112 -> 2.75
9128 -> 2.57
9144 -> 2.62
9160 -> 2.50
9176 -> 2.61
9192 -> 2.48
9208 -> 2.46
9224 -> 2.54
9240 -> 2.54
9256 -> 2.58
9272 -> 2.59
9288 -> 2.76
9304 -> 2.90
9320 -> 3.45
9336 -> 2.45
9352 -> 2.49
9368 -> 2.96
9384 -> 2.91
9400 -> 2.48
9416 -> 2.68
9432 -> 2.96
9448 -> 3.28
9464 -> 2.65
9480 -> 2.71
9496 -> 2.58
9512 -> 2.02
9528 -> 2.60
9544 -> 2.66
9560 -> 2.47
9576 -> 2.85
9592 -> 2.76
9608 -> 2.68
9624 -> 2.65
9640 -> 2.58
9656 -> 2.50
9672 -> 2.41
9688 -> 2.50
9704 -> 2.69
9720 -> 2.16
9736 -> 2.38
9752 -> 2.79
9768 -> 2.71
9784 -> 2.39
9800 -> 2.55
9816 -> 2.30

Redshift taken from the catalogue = 0.160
